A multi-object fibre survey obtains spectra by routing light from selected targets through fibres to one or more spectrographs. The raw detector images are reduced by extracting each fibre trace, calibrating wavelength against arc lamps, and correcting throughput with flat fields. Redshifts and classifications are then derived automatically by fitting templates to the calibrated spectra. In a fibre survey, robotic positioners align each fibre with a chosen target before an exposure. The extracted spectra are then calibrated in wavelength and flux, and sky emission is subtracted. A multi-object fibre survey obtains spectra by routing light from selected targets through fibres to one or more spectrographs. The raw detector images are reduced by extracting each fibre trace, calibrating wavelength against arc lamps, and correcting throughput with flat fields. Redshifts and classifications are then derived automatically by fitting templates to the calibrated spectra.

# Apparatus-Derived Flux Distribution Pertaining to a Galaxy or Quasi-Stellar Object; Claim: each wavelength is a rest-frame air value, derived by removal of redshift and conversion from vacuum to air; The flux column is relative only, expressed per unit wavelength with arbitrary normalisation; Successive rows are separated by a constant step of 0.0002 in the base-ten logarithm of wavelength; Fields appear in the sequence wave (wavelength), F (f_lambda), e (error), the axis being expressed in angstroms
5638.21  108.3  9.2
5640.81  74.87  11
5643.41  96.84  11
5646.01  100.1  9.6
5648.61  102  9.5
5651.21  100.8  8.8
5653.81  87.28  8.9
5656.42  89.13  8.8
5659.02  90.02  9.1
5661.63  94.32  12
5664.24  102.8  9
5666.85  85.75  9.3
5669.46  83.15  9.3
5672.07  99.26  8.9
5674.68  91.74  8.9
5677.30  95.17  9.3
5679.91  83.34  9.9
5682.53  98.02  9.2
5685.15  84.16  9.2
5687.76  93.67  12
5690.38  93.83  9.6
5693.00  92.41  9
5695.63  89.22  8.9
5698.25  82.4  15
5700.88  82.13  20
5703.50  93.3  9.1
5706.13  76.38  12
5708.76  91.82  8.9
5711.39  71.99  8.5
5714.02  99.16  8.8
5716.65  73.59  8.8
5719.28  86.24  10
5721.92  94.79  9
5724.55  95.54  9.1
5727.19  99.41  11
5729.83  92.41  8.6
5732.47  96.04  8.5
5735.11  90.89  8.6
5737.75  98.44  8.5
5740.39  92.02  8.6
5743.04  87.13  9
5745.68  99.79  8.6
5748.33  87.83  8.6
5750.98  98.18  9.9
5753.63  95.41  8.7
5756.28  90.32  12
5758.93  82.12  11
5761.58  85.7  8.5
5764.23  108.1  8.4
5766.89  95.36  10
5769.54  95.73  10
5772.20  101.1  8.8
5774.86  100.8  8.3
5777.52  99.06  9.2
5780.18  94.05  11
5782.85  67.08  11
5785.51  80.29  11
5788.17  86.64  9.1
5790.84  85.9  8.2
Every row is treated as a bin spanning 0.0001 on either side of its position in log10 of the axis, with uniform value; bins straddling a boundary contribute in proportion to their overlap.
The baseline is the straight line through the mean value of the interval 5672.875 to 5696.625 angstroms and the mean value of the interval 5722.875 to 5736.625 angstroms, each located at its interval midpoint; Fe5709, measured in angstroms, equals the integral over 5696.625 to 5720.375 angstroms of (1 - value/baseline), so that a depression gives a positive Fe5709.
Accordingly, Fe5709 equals 2.3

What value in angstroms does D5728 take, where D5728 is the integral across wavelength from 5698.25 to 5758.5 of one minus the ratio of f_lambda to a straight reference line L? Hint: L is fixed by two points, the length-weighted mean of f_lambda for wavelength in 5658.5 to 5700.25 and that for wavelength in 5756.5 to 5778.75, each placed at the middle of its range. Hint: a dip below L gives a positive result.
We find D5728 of 2.2 angstroms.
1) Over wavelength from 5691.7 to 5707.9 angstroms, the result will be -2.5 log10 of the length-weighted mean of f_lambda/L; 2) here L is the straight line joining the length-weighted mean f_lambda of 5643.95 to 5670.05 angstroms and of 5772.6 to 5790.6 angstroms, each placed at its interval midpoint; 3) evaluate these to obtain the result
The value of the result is 0.07 mag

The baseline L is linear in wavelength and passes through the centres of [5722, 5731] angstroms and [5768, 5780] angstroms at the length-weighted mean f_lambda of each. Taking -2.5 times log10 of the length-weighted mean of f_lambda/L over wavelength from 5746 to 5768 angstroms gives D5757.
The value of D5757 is 0.051 mag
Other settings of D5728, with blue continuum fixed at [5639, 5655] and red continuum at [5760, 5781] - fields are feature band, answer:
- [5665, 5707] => 2.6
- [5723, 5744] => 0.5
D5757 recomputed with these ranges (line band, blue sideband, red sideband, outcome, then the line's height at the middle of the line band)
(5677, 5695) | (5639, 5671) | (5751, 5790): 0.01 mag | 92.3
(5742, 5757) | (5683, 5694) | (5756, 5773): 0.00 mag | 93.6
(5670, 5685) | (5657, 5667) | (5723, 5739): 0.02 mag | 94.2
